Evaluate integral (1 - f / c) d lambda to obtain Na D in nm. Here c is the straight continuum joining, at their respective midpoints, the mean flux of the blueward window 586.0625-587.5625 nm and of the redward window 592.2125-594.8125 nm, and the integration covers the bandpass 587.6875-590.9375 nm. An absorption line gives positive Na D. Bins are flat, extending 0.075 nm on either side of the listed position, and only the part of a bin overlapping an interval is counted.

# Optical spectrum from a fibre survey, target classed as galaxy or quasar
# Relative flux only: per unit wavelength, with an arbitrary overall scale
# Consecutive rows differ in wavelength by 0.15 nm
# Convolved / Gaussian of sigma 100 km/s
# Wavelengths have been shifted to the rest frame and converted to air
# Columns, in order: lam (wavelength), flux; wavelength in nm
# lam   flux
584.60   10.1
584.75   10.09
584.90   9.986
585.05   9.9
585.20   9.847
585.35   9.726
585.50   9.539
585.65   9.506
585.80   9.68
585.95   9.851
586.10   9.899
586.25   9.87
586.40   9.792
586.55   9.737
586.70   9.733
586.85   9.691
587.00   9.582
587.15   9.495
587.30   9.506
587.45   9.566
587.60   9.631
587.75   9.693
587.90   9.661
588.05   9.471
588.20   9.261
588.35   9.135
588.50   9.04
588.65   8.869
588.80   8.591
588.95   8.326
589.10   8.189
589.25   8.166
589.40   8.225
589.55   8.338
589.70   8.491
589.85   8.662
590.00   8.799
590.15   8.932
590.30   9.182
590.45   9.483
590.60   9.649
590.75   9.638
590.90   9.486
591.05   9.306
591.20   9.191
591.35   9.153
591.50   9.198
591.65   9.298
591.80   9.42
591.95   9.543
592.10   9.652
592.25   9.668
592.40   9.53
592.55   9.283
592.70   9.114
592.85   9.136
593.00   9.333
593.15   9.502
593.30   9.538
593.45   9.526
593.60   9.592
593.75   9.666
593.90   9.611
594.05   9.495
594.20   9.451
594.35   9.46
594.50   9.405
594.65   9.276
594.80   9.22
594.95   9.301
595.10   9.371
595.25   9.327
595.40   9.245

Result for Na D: 0.214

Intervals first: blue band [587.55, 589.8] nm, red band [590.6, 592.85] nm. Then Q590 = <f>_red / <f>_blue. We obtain 1.06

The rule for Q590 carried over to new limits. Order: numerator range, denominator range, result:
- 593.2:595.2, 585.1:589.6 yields 1.01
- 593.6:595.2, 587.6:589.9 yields 1.07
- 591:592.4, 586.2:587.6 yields 0.97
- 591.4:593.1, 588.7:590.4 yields 1.10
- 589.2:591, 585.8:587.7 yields 0.92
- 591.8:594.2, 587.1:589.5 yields 1.05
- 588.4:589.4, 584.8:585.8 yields 0.87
